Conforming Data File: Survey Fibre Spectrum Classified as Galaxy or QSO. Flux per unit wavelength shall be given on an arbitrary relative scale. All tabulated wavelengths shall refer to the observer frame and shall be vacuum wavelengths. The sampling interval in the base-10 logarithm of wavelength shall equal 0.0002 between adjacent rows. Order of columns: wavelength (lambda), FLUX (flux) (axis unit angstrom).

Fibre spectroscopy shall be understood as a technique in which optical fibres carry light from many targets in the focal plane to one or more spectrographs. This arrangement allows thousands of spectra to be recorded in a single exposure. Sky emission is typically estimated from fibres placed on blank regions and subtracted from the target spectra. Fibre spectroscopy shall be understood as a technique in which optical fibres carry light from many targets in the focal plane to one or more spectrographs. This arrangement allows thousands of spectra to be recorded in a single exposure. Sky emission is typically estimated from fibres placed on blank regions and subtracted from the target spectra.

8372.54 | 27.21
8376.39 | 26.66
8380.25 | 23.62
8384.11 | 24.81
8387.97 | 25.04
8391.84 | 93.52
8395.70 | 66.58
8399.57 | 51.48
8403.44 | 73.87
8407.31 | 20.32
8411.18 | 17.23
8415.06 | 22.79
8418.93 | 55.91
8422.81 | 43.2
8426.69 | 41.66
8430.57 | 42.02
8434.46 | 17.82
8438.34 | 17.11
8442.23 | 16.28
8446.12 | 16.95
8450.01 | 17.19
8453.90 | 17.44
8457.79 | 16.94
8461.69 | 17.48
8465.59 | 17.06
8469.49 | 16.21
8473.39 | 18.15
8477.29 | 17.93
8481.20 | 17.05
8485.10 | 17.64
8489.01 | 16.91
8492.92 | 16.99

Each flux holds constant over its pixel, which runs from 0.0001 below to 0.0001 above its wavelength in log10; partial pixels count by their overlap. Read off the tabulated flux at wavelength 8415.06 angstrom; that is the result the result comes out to 22.79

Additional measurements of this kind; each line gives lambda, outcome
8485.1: 17.64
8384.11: 24.81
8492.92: 16.99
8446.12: 16.95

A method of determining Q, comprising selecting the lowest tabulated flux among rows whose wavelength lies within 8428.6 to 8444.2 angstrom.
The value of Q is 16.28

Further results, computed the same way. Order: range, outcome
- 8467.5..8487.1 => 16.21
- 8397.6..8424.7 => 17.23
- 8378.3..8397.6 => 23.62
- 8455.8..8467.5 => 16.94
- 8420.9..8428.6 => 41.66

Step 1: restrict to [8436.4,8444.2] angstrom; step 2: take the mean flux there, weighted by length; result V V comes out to 16.7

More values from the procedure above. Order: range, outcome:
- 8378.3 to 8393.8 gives 41.8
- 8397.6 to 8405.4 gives 62.5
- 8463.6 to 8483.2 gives 17.3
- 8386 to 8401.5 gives 59.1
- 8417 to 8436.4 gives 40.1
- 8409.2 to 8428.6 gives 36.1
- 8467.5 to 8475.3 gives 17.2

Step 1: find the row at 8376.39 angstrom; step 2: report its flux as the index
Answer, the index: 26.66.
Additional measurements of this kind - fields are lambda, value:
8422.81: 43.2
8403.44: 73.87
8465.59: 17.06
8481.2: 17.05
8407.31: 20.32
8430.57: 42.02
